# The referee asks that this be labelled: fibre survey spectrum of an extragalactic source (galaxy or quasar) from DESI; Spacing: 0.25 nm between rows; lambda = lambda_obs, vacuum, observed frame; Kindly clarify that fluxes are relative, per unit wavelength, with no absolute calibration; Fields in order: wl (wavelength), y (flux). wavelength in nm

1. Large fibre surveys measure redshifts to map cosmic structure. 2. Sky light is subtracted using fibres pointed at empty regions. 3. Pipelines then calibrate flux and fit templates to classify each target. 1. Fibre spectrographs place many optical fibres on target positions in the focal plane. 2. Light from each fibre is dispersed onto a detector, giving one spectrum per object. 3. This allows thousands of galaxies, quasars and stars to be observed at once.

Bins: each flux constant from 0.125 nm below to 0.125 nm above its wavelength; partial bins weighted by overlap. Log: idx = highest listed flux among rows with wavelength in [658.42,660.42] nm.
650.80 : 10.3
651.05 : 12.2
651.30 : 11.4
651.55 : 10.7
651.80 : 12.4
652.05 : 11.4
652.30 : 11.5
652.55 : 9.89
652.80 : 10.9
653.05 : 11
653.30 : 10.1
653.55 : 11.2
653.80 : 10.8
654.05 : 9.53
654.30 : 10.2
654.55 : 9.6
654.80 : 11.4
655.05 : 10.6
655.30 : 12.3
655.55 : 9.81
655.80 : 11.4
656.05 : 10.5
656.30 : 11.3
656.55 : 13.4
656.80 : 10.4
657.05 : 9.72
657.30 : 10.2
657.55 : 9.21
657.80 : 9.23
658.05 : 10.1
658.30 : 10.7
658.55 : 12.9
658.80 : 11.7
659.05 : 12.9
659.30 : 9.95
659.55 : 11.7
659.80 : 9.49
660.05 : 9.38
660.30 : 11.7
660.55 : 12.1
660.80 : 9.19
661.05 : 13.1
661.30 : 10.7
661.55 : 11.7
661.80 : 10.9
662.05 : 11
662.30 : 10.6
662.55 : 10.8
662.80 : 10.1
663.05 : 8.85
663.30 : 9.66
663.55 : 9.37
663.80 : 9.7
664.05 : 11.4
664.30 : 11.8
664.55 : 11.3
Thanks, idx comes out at 12.9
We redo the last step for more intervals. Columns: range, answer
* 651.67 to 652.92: 12.4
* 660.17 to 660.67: 12.1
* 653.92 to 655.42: 12.3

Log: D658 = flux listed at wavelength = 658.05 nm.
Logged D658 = 10.1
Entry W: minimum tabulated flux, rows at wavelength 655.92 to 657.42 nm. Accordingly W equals 9.72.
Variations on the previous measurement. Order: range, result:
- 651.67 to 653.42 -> 9.89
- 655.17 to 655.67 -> 9.81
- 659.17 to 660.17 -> 9.38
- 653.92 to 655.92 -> 9.53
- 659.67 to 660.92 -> 9.19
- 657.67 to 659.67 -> 9.23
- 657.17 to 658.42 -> 9.21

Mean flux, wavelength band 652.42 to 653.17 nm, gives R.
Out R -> 10.6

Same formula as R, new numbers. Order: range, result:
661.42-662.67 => 11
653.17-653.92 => 10.7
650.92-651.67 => 11.4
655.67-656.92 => 11.4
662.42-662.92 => 10.5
